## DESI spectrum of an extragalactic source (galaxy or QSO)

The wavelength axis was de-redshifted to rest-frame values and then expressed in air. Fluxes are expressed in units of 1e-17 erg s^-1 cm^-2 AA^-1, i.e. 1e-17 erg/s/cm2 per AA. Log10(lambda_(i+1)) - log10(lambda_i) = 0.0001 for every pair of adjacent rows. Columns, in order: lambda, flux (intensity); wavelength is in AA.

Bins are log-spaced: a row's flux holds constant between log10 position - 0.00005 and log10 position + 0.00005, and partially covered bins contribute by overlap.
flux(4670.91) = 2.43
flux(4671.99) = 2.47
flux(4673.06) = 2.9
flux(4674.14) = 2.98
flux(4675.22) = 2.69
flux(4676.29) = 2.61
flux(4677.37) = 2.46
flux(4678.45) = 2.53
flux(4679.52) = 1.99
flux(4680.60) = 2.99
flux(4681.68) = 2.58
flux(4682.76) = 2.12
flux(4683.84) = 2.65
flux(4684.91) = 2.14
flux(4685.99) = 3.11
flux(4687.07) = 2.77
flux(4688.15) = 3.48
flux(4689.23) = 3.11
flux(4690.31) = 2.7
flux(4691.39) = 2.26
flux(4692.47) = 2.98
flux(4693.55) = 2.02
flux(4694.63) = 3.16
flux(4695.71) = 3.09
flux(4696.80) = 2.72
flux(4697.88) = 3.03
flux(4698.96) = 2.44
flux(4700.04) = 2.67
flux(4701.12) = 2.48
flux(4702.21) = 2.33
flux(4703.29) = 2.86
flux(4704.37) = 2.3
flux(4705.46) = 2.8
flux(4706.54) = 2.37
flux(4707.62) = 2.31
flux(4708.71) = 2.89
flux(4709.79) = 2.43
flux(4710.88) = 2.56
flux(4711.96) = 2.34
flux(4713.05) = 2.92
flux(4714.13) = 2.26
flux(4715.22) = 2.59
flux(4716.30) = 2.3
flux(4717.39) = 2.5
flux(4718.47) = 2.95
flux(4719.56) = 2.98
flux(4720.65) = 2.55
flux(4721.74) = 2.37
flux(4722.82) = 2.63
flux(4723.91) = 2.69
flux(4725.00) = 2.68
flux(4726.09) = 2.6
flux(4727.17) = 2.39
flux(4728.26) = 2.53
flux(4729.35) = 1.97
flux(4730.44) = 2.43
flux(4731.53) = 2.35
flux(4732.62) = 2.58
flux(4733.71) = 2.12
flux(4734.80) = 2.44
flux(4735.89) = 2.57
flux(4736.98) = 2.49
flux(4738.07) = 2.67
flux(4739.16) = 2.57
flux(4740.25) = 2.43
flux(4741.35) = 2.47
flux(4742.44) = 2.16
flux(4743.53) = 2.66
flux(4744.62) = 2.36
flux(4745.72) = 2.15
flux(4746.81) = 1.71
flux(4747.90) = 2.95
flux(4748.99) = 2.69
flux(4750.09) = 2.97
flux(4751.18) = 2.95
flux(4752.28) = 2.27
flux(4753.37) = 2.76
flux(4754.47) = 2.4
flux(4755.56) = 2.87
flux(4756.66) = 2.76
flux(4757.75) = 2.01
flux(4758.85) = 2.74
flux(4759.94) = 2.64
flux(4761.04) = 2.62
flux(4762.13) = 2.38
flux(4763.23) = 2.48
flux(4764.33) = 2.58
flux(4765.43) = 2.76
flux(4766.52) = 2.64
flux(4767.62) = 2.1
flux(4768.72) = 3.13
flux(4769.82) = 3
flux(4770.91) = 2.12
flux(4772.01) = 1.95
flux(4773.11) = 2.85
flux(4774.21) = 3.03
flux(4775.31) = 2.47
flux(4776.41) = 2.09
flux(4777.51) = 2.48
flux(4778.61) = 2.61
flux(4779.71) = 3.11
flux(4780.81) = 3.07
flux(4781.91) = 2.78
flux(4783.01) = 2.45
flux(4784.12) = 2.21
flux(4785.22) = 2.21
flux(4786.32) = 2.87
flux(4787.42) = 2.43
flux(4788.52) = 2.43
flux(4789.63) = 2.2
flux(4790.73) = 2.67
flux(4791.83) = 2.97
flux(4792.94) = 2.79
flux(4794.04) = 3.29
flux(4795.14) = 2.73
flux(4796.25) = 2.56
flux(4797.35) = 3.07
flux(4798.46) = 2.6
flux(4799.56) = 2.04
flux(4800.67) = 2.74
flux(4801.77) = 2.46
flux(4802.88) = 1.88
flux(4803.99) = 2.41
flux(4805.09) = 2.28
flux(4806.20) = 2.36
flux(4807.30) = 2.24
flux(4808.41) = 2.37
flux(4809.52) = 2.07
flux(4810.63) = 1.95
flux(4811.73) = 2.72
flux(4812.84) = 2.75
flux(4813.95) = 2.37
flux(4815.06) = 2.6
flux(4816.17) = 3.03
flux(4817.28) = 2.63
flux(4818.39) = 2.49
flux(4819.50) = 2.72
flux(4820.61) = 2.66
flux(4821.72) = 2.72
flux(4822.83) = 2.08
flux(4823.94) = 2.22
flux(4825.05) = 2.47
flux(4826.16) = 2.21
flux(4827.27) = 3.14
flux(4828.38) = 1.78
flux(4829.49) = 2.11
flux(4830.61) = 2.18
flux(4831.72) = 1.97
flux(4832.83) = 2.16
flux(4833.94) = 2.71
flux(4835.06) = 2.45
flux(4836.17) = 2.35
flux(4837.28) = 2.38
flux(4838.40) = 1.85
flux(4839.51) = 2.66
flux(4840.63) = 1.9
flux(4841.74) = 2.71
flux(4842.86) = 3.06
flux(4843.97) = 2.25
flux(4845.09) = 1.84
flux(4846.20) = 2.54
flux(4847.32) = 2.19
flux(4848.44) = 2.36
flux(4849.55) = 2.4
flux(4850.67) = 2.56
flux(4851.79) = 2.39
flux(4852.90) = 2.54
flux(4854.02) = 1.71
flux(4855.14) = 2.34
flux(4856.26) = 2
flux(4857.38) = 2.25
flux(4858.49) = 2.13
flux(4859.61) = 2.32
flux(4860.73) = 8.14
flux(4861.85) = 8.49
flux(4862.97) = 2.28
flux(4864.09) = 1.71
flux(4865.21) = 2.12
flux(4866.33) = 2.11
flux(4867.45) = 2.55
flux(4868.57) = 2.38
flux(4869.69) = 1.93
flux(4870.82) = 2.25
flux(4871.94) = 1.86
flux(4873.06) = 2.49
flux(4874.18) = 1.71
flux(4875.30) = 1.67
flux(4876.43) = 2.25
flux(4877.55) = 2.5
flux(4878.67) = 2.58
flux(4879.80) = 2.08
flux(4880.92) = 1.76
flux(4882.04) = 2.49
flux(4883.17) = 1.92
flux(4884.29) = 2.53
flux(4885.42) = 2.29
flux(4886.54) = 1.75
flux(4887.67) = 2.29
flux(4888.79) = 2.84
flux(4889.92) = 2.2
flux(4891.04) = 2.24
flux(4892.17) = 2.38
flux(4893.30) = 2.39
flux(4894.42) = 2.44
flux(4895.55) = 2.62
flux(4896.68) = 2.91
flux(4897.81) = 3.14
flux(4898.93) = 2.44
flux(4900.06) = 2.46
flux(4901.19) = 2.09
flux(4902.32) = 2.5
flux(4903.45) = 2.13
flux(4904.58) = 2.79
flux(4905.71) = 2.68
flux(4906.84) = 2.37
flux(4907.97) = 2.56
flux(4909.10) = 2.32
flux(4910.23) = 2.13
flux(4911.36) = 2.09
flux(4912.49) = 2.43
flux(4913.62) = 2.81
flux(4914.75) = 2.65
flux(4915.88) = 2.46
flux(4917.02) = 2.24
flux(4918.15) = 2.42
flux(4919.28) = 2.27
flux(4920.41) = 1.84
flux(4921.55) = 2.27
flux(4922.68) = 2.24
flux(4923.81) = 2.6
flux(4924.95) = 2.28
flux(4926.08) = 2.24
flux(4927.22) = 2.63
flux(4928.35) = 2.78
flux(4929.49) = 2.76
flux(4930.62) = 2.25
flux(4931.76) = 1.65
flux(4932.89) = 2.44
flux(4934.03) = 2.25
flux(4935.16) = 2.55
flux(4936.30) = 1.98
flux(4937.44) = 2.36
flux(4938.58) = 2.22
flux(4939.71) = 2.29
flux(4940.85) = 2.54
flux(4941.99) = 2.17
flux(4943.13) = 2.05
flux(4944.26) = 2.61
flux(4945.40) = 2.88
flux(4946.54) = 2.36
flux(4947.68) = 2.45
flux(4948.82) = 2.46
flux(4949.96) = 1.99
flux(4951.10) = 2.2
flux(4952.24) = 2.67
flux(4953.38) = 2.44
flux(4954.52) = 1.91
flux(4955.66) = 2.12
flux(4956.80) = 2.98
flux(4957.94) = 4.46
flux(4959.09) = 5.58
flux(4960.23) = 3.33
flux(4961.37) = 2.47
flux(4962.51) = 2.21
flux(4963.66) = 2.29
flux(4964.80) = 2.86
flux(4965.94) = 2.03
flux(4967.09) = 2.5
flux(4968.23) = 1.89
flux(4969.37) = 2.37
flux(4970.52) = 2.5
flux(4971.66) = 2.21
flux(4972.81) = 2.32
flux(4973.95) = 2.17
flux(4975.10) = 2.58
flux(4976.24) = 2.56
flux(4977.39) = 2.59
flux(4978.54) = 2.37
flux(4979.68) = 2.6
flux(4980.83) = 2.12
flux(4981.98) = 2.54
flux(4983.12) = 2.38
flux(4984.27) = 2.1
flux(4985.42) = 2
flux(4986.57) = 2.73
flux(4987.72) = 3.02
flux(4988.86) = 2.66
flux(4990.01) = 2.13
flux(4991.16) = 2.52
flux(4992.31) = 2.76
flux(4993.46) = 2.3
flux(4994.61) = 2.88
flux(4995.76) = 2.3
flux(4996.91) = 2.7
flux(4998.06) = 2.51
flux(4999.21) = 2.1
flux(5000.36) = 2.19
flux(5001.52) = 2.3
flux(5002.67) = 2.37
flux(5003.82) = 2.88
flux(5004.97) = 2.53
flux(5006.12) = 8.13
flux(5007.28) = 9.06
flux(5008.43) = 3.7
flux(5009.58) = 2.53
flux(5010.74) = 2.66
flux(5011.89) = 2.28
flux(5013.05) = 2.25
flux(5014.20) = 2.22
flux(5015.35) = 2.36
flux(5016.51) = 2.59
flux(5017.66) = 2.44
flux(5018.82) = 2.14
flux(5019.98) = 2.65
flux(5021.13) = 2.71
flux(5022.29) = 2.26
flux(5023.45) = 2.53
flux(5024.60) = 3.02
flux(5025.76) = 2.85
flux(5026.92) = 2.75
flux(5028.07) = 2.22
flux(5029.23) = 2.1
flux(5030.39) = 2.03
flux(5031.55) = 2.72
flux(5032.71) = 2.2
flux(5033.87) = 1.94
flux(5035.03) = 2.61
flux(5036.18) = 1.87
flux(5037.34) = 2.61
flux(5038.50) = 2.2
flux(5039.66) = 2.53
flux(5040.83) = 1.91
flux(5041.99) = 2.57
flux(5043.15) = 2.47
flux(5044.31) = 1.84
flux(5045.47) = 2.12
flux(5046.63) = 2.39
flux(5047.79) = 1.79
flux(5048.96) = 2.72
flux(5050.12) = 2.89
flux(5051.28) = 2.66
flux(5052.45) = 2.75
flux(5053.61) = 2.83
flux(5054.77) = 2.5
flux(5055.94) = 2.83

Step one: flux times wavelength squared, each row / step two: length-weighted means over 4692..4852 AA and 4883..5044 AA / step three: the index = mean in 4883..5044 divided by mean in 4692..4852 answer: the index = 1.10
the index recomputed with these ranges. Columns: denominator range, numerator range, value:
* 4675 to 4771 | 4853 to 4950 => 1.03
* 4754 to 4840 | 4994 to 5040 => 1.21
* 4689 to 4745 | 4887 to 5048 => 1.10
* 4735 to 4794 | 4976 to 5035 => 1.17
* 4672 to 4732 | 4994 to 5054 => 1.18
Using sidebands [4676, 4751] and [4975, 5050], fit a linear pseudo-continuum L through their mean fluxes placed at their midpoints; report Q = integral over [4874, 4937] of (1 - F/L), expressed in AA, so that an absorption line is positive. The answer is 6.1 AA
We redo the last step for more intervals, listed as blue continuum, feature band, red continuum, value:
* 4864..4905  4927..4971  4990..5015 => 3.21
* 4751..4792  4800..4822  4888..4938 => 0.53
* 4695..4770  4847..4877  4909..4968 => -1.55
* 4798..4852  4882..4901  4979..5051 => 0.40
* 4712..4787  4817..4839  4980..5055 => 1.80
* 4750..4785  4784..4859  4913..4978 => 4.12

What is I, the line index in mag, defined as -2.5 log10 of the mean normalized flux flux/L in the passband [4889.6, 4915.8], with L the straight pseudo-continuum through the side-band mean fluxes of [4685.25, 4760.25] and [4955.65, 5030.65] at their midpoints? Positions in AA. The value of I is 0.09 mag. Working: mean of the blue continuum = 2.58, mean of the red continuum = 2.74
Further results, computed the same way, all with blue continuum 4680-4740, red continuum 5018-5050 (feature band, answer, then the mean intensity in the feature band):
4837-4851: 0.065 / 2.36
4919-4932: 0.050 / 2.33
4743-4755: 0.015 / 2.53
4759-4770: -0.028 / 2.62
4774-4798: -0.047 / 2.65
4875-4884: 0.138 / 2.18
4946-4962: -0.162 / 2.81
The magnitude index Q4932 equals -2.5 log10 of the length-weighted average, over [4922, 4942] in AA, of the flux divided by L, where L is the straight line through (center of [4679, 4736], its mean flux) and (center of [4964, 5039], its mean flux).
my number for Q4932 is 0.12 mag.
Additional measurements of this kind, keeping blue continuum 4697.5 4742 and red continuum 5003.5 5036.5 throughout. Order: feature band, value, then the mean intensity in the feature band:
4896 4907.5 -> 0.086 mag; 2.55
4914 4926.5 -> 0.195 mag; 2.33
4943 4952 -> 0.174 mag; 2.4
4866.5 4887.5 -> 0.251 mag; 2.17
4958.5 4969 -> 0.020 mag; 2.79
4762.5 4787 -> 0.005 mag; 2.59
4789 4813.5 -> 0.054 mag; 2.51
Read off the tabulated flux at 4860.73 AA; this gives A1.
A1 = 8.14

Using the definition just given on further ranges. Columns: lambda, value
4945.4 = 2.88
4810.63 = 1.95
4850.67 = 2.56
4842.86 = 3.06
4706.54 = 2.37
